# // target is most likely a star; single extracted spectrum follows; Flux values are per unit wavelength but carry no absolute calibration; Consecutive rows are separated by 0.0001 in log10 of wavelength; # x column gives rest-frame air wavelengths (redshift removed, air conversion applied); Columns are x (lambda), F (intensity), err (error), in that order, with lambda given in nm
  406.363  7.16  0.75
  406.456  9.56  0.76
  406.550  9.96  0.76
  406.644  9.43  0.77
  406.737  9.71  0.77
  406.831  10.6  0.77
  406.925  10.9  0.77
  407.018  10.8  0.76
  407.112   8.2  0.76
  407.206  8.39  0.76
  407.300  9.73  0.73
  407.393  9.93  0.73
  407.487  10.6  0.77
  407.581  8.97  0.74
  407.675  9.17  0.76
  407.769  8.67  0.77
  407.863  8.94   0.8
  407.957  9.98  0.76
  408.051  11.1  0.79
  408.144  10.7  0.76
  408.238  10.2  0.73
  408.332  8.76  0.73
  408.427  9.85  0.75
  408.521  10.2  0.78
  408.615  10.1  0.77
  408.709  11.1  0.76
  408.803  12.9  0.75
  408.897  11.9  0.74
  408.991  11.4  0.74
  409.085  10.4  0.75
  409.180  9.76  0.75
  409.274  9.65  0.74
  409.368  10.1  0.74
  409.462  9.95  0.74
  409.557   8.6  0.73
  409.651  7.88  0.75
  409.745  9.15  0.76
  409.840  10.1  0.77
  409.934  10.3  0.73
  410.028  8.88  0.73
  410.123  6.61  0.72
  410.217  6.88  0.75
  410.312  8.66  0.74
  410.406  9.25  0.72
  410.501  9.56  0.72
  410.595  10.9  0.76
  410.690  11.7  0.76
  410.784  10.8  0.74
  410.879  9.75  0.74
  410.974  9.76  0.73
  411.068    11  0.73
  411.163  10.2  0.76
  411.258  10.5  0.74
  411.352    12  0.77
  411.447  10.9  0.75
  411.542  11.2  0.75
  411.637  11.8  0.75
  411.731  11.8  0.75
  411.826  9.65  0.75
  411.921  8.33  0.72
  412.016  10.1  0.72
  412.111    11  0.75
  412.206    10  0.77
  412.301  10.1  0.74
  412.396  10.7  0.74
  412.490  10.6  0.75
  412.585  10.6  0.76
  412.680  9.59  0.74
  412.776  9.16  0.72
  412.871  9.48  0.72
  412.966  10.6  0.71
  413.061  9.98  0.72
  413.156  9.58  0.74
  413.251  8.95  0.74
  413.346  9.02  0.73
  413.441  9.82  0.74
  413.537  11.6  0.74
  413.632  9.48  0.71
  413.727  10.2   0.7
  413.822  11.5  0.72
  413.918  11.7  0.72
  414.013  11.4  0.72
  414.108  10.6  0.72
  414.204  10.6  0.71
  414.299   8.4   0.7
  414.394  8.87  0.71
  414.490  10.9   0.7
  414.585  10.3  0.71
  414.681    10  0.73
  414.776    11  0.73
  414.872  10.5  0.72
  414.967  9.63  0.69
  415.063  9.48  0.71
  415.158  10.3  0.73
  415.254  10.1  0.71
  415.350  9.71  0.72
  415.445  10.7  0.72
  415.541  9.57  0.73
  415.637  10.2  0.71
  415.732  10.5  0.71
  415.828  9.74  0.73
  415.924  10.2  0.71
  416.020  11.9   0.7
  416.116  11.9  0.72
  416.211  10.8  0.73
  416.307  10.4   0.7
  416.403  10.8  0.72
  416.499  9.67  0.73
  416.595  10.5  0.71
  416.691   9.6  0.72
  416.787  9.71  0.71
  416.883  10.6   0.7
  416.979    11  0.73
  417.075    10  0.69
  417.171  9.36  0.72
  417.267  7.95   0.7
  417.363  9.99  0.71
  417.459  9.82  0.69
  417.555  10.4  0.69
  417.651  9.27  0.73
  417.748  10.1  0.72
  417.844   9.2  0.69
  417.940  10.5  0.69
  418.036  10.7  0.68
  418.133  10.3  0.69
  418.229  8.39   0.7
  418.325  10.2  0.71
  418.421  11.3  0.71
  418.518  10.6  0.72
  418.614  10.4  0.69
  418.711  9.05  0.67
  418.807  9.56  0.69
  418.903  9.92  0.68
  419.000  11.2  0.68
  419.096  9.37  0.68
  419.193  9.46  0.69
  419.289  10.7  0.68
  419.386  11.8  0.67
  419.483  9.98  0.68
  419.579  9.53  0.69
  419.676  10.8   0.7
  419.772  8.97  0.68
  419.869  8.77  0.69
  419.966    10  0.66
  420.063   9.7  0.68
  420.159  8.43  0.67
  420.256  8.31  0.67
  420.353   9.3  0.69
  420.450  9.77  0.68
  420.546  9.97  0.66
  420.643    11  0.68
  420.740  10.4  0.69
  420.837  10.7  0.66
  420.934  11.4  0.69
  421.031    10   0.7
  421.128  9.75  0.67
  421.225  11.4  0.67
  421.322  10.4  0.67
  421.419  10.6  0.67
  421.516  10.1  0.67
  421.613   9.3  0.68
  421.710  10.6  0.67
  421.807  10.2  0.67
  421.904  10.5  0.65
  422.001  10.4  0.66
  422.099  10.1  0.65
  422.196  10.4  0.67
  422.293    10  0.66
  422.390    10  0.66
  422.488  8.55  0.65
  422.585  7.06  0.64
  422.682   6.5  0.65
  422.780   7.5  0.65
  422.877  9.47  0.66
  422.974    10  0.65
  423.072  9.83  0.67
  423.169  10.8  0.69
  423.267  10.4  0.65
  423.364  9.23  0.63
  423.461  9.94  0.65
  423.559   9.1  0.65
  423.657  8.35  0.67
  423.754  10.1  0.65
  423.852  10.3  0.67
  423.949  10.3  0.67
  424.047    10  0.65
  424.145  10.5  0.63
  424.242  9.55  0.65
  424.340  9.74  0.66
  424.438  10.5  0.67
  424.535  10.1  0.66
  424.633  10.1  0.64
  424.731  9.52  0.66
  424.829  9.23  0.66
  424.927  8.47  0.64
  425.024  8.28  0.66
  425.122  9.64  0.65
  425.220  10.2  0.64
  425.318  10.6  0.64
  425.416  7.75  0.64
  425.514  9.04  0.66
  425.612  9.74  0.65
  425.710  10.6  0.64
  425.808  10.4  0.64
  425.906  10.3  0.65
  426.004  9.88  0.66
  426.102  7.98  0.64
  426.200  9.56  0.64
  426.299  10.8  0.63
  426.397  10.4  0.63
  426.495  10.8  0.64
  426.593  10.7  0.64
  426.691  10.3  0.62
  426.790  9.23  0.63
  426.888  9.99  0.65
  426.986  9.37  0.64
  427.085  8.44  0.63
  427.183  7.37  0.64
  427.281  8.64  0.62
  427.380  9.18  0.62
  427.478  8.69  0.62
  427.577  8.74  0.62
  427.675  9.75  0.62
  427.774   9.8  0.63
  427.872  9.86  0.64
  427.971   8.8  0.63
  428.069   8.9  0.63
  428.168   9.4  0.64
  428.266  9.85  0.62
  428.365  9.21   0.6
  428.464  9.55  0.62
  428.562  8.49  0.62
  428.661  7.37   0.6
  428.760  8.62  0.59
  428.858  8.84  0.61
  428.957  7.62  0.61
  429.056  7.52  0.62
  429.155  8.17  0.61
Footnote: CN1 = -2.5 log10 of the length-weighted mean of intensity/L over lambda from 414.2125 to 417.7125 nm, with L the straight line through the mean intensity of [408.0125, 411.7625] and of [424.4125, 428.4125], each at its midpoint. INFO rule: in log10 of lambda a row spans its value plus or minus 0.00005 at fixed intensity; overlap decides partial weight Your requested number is -0.021 mag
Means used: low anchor 10.1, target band 10.1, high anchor 9.51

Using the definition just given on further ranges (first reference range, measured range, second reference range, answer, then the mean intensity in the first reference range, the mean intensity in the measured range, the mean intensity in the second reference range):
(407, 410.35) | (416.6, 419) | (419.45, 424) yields -0.02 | 9.67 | 9.95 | 9.75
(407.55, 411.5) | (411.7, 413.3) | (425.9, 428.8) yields -0.02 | 9.94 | 9.99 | 9.32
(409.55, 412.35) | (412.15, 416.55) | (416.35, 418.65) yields -0.03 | 9.93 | 10.2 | 10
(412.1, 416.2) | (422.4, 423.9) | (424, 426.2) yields 0.07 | 10.2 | 9.16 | 9.64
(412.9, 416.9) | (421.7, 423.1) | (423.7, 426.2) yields 0.05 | 10.3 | 9.37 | 9.71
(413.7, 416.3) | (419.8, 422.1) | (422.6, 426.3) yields -0.02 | 10.4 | 10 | 9.55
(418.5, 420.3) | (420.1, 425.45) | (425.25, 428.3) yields -0.01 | 9.81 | 9.73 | 9.51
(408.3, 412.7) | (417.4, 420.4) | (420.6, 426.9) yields 0.01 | 10.1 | 9.87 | 9.82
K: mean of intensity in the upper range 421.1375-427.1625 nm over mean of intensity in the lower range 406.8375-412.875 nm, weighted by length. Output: 1.0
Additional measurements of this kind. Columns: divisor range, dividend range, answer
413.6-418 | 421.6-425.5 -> 0.94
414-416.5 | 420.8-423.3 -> 0.95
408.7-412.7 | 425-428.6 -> 0.93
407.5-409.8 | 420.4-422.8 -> 0.99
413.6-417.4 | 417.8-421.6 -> 0.98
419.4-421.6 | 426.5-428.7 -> 0.92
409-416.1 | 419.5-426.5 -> 0.97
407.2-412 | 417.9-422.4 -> 1.01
